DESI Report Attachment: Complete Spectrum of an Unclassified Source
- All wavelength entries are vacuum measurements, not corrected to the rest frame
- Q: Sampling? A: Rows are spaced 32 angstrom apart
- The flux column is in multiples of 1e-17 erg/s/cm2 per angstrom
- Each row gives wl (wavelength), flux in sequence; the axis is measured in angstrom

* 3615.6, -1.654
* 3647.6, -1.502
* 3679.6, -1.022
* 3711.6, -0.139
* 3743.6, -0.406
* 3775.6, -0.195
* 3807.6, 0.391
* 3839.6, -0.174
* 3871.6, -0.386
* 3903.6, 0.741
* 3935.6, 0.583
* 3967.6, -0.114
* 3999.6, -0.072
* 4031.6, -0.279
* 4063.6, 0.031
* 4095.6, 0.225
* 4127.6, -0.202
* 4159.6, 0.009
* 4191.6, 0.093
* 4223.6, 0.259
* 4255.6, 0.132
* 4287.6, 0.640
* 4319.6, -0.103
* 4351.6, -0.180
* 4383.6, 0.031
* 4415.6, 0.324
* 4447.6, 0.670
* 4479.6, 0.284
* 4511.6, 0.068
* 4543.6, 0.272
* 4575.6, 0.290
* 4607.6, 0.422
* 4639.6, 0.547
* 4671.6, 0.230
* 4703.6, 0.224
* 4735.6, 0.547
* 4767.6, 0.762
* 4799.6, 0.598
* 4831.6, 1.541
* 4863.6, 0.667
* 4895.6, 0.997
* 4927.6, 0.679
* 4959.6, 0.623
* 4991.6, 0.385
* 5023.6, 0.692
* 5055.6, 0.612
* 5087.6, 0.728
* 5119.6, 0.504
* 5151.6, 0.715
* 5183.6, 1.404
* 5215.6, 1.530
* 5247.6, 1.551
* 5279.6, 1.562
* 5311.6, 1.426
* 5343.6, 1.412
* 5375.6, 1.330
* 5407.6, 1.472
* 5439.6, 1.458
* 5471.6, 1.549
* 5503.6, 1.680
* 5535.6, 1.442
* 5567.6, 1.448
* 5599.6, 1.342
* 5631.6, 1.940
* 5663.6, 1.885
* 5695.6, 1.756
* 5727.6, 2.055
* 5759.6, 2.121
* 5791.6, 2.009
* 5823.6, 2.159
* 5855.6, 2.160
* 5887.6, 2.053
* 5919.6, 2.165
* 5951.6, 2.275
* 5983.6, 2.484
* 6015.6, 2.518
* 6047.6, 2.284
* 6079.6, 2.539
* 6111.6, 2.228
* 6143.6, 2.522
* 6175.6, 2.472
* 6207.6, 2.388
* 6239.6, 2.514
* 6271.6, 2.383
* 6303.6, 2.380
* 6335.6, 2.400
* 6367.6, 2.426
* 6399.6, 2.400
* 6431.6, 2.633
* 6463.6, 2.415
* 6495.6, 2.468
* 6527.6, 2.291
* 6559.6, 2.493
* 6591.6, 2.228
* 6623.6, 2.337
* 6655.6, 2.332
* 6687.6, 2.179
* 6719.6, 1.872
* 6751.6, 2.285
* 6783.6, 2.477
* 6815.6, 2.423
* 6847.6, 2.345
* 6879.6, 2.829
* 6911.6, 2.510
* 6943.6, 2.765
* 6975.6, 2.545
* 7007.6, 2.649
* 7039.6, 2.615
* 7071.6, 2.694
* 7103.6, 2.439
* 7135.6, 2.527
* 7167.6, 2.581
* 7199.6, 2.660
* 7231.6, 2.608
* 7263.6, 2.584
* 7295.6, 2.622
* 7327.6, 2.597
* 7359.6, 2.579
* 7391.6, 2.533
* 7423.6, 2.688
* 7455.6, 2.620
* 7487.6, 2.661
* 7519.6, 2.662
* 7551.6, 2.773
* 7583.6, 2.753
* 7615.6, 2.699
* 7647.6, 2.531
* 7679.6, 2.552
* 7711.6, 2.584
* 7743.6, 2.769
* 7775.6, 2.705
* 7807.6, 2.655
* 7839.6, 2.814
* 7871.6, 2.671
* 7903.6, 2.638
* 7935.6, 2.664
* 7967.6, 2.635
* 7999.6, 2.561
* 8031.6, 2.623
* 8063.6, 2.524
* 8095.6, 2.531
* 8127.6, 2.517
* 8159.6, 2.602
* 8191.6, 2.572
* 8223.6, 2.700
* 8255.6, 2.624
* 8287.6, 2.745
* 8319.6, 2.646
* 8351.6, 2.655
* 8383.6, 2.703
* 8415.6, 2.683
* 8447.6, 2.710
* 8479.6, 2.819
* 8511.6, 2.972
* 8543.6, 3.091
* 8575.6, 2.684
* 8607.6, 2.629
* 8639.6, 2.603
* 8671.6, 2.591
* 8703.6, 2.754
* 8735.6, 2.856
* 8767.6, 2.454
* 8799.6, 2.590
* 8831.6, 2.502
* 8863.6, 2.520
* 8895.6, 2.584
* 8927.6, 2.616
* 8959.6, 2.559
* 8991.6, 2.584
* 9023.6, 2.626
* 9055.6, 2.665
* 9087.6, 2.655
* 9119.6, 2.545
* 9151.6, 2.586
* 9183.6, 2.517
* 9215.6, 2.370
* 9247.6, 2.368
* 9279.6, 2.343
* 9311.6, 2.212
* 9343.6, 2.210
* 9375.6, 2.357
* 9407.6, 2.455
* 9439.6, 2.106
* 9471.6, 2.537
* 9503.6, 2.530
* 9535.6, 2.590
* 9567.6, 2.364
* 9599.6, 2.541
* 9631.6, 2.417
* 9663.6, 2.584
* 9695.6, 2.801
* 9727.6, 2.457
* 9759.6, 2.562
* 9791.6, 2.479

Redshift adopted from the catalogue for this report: 0.30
